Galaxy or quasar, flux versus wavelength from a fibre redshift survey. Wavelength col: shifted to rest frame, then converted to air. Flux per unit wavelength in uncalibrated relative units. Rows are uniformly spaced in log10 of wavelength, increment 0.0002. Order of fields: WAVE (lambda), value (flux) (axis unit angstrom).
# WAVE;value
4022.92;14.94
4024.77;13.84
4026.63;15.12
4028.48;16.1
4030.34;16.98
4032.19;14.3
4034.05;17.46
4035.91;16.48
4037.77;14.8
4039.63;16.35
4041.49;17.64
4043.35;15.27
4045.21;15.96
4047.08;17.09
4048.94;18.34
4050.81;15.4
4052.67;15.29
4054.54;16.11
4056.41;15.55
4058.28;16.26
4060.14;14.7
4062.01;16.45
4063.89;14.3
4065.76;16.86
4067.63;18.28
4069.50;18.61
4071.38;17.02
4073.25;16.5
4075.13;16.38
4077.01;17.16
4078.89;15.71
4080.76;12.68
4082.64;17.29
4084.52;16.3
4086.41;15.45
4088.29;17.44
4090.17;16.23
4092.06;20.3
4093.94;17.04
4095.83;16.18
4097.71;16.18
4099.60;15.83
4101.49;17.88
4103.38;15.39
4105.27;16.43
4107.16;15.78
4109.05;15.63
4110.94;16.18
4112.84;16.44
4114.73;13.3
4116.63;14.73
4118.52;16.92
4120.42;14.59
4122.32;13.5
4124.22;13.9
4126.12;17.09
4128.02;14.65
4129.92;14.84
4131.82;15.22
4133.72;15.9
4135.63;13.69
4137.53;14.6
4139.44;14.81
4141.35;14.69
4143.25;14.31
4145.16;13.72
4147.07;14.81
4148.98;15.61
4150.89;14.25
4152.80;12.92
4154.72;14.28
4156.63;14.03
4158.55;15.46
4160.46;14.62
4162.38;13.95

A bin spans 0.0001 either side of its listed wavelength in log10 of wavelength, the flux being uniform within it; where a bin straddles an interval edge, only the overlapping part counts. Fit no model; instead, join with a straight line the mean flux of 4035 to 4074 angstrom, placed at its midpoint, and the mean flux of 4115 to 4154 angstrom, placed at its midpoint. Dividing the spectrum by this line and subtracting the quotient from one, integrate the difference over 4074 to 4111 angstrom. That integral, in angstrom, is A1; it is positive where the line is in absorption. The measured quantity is -1.9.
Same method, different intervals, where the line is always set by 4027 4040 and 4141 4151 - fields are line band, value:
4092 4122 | -1.8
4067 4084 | -1.2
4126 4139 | -0.2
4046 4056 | -0.4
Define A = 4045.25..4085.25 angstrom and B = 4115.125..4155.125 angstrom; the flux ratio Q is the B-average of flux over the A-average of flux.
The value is 0.90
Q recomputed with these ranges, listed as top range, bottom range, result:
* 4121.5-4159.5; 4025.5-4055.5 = 0.91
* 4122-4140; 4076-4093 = 0.90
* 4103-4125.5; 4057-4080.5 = 0.93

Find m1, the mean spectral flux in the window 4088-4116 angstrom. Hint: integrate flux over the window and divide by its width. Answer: 16.4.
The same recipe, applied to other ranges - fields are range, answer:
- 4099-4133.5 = 15.5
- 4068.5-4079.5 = 16.9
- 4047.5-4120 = 16.3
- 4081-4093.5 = 16.9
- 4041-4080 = 16.4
